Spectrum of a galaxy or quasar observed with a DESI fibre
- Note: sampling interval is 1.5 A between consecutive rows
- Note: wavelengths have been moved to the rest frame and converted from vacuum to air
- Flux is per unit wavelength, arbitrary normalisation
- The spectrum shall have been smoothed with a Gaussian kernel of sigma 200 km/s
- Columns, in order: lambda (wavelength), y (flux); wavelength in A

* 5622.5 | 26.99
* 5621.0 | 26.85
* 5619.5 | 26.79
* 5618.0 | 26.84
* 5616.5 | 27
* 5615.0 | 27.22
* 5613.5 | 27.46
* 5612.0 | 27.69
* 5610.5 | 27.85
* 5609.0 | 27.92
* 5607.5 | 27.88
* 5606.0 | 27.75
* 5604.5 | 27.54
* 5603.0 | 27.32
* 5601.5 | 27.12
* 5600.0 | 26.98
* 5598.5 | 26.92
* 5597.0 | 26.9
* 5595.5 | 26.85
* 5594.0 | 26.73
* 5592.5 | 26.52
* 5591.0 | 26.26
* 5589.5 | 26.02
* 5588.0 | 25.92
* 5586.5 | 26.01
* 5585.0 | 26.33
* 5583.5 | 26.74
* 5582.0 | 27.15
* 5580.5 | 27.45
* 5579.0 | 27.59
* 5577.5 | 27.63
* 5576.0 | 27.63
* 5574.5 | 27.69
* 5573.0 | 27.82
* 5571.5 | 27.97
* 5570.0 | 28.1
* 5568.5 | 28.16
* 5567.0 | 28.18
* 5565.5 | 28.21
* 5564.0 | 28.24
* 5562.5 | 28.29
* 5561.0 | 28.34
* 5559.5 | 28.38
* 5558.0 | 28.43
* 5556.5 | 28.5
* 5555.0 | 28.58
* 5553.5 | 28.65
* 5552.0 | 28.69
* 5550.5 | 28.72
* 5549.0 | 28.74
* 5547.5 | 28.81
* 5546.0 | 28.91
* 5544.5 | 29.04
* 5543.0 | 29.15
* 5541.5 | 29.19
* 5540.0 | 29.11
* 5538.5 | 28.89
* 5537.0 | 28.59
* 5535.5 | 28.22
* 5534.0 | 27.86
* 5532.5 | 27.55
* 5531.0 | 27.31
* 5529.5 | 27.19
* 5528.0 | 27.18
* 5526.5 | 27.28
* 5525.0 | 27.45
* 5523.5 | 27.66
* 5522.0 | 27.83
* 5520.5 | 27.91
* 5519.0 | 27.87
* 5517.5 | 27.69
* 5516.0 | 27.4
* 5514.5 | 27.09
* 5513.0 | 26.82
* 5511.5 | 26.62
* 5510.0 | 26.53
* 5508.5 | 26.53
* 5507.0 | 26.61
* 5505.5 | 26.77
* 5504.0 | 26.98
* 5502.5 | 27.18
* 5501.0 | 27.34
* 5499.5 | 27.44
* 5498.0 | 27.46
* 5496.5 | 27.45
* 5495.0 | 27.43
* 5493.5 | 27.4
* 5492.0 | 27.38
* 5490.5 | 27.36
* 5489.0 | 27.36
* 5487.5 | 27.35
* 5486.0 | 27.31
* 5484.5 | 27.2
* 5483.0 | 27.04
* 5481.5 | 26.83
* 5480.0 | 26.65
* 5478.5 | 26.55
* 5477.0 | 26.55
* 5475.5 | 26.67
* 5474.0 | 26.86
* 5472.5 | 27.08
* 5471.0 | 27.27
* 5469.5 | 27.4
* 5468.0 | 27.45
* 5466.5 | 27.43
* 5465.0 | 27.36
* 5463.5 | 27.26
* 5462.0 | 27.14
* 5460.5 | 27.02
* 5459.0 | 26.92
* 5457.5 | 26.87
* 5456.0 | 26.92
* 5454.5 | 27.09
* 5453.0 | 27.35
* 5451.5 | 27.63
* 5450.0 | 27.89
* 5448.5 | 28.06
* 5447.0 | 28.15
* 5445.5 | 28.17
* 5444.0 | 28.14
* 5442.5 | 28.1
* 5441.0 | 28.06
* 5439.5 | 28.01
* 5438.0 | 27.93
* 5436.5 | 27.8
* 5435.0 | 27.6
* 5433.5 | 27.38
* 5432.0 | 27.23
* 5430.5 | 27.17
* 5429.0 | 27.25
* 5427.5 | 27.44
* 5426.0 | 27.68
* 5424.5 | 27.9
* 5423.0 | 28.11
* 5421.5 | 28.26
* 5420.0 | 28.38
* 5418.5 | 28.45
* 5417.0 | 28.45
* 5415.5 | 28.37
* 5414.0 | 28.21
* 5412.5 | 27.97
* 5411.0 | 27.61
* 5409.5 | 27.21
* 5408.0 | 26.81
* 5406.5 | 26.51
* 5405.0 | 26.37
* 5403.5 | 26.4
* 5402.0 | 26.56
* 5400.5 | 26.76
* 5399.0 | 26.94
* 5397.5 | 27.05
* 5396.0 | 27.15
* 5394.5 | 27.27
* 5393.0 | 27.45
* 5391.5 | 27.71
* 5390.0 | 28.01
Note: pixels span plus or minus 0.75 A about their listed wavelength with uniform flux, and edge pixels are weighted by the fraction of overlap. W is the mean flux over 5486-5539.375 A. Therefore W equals 27.4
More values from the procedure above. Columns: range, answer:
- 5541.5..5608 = 27.7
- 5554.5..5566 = 28.4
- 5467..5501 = 27.2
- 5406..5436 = 27.7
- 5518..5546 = 28.1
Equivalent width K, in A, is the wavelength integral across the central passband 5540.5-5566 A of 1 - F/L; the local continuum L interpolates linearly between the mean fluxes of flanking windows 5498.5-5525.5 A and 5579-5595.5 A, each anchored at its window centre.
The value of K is -1.70 A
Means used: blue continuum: 27.2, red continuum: 26.6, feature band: 28.6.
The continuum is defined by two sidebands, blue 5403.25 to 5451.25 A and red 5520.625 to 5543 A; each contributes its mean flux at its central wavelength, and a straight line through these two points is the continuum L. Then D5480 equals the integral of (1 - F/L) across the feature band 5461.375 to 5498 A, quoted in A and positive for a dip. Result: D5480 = 0.9 A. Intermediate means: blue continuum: 27.7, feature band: 27.2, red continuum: 28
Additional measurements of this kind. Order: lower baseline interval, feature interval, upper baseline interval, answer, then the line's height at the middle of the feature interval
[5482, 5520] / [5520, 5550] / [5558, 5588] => -0.87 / 27.4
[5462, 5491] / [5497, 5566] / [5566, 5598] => -1.97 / 27.1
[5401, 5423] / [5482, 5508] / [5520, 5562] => 0.74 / 28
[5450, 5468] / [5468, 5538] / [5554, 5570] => 1.10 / 27.7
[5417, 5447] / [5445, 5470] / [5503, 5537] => 0.27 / 27.7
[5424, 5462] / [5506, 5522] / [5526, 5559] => 0.58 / 28.2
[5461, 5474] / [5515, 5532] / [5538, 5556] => 0.52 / 28.4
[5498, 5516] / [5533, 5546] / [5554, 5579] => -0.54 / 27.6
